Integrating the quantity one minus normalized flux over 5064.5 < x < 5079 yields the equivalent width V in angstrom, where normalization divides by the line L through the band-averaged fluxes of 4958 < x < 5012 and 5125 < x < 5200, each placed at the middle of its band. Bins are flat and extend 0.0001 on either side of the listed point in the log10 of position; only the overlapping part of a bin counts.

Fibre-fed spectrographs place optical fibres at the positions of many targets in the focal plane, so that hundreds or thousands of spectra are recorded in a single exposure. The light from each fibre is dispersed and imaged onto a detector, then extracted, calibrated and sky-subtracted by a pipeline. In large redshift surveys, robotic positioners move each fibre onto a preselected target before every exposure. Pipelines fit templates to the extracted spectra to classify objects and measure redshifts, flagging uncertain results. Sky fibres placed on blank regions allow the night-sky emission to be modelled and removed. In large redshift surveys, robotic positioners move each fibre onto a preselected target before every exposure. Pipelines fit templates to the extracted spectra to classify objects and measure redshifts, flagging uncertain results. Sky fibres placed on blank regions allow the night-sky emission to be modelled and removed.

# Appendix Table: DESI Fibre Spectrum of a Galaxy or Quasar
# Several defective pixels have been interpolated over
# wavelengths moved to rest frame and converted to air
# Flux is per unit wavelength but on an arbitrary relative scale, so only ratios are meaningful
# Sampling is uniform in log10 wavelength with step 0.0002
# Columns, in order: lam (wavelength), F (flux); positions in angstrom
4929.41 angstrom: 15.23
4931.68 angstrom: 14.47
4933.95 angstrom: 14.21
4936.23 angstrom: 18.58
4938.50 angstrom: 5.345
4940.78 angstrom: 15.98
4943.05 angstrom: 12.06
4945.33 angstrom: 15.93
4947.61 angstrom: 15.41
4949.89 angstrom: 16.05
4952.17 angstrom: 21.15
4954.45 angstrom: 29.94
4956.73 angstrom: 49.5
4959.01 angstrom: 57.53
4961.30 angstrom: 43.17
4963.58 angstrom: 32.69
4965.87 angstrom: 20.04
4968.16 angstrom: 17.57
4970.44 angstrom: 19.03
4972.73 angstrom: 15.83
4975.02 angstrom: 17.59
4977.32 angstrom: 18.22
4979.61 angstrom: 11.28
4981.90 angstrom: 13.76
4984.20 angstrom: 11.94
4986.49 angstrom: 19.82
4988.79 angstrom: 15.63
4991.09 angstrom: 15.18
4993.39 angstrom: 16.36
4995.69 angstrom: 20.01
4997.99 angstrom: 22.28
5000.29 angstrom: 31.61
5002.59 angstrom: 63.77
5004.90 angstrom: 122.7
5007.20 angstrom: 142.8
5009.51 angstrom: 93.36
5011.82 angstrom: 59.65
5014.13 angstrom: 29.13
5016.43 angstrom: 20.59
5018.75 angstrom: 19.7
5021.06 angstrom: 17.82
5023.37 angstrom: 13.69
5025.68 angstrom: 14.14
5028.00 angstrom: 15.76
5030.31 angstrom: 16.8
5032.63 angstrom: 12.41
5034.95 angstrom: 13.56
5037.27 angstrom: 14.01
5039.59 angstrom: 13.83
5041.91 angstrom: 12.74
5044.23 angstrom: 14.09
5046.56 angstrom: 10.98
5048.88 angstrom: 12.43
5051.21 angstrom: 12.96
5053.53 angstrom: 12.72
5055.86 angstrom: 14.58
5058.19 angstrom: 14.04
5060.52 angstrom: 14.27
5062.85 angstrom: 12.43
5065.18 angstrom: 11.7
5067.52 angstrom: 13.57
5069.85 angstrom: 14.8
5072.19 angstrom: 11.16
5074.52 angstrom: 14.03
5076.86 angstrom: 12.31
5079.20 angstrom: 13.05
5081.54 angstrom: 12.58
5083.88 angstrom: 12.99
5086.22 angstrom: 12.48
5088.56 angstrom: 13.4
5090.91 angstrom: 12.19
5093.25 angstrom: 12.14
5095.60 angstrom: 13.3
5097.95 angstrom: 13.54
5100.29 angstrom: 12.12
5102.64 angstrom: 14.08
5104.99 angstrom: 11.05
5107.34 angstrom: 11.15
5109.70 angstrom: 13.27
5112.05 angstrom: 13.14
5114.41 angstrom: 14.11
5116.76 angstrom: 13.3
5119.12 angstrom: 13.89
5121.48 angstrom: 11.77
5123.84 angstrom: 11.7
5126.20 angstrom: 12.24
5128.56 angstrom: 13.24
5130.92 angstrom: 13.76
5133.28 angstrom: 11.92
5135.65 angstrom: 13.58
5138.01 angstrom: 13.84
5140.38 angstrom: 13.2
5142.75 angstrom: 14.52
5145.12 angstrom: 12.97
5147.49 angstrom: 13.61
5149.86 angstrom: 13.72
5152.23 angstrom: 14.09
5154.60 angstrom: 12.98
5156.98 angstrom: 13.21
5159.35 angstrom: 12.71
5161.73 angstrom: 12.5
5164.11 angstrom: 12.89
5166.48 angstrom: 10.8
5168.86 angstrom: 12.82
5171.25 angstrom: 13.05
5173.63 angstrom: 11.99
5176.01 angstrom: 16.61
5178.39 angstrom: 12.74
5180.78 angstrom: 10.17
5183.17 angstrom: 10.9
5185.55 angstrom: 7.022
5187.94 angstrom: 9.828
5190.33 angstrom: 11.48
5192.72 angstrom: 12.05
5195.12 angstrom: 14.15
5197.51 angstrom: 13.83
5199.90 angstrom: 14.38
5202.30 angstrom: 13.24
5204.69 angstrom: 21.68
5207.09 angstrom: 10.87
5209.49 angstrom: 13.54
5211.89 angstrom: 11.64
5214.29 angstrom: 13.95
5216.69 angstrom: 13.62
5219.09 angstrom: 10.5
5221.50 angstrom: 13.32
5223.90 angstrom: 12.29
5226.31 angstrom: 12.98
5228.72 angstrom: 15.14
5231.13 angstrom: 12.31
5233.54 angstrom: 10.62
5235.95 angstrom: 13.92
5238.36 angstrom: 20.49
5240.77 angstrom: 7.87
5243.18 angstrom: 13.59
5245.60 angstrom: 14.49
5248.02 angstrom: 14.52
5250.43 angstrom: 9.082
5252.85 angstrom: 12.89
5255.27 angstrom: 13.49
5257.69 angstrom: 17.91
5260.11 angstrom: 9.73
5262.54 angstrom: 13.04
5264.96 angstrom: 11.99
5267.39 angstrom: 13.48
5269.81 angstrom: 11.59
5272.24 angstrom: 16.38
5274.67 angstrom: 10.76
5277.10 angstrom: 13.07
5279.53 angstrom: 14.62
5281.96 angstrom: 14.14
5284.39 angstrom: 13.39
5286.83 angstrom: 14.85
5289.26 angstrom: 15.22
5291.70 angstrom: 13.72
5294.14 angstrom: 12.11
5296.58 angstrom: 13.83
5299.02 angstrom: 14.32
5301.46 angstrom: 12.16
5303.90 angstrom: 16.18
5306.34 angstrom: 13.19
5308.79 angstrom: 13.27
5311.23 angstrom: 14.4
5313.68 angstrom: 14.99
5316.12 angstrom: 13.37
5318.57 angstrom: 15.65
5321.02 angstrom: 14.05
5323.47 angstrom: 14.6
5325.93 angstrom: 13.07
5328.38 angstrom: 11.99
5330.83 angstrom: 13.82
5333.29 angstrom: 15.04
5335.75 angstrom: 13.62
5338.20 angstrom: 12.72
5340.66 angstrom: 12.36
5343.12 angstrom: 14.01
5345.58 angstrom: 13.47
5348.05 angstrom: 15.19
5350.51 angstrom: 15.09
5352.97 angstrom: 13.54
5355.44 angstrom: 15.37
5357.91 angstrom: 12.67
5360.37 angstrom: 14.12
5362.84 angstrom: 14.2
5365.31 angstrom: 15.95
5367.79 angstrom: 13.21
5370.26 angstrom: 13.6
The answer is 7.0 angstrom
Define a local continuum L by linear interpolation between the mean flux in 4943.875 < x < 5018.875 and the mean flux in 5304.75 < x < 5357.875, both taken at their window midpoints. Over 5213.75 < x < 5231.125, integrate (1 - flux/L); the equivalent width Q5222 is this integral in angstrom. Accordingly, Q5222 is 6.2 angstrom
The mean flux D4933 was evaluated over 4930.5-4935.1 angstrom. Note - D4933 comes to 14.3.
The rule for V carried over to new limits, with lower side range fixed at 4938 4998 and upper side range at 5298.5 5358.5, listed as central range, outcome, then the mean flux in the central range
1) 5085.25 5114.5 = 9.2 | 12.7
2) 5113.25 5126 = 3.7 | 12.9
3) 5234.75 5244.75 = 1.1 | 14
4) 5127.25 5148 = 5.1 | 13.4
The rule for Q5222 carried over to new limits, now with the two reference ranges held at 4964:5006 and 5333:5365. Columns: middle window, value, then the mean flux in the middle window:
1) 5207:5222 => 4.82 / 12.6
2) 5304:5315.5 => 0.87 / 14.2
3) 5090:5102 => 5.22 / 12.7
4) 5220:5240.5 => 5.04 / 13.6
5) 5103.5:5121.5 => 7.51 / 12.8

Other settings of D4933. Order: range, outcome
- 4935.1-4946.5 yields 13.6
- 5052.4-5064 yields 13.6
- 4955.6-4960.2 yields 53.4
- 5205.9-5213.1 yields 12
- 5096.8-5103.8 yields 13.3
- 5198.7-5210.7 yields 14.7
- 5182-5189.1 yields 9.25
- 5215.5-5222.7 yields 12.5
